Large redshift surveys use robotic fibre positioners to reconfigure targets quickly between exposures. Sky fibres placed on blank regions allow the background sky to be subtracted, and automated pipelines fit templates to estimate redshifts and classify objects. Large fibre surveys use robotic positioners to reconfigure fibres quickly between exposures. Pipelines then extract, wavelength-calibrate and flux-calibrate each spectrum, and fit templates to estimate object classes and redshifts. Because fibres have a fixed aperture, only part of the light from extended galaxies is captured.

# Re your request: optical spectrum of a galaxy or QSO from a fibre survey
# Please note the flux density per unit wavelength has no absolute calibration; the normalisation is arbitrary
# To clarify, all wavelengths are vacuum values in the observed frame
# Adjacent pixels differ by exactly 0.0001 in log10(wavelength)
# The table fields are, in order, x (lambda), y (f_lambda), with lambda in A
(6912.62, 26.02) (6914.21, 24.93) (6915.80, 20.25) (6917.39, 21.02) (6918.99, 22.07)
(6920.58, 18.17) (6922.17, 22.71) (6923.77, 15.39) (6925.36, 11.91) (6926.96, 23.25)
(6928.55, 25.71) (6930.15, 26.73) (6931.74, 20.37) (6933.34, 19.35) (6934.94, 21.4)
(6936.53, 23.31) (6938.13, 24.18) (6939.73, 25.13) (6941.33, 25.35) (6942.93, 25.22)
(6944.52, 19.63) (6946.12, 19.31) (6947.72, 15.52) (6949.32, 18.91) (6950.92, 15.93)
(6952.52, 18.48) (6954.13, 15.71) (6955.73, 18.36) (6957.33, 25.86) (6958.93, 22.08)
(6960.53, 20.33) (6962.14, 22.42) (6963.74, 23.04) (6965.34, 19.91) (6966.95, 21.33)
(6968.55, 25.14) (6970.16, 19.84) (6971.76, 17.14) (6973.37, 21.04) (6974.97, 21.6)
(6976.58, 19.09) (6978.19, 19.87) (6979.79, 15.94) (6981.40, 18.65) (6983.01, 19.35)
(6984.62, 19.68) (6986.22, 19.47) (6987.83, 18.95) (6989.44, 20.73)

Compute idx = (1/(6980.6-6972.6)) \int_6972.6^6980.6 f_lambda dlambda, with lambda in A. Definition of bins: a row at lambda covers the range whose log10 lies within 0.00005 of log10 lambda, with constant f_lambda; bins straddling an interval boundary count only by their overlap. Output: 19.5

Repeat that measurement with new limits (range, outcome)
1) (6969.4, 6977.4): 19.7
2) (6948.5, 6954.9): 17.2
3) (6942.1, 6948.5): 20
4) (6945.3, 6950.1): 17.9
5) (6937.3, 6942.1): 24.8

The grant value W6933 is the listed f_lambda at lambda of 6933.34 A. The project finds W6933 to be 19.35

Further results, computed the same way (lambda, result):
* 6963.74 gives 23.04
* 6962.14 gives 22.42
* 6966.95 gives 21.33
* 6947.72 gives 15.52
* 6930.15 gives 26.73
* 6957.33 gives 25.86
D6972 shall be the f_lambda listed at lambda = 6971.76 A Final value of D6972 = 17.14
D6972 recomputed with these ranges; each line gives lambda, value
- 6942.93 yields 25.22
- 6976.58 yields 19.09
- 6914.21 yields 24.93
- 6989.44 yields 20.73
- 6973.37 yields 21.04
